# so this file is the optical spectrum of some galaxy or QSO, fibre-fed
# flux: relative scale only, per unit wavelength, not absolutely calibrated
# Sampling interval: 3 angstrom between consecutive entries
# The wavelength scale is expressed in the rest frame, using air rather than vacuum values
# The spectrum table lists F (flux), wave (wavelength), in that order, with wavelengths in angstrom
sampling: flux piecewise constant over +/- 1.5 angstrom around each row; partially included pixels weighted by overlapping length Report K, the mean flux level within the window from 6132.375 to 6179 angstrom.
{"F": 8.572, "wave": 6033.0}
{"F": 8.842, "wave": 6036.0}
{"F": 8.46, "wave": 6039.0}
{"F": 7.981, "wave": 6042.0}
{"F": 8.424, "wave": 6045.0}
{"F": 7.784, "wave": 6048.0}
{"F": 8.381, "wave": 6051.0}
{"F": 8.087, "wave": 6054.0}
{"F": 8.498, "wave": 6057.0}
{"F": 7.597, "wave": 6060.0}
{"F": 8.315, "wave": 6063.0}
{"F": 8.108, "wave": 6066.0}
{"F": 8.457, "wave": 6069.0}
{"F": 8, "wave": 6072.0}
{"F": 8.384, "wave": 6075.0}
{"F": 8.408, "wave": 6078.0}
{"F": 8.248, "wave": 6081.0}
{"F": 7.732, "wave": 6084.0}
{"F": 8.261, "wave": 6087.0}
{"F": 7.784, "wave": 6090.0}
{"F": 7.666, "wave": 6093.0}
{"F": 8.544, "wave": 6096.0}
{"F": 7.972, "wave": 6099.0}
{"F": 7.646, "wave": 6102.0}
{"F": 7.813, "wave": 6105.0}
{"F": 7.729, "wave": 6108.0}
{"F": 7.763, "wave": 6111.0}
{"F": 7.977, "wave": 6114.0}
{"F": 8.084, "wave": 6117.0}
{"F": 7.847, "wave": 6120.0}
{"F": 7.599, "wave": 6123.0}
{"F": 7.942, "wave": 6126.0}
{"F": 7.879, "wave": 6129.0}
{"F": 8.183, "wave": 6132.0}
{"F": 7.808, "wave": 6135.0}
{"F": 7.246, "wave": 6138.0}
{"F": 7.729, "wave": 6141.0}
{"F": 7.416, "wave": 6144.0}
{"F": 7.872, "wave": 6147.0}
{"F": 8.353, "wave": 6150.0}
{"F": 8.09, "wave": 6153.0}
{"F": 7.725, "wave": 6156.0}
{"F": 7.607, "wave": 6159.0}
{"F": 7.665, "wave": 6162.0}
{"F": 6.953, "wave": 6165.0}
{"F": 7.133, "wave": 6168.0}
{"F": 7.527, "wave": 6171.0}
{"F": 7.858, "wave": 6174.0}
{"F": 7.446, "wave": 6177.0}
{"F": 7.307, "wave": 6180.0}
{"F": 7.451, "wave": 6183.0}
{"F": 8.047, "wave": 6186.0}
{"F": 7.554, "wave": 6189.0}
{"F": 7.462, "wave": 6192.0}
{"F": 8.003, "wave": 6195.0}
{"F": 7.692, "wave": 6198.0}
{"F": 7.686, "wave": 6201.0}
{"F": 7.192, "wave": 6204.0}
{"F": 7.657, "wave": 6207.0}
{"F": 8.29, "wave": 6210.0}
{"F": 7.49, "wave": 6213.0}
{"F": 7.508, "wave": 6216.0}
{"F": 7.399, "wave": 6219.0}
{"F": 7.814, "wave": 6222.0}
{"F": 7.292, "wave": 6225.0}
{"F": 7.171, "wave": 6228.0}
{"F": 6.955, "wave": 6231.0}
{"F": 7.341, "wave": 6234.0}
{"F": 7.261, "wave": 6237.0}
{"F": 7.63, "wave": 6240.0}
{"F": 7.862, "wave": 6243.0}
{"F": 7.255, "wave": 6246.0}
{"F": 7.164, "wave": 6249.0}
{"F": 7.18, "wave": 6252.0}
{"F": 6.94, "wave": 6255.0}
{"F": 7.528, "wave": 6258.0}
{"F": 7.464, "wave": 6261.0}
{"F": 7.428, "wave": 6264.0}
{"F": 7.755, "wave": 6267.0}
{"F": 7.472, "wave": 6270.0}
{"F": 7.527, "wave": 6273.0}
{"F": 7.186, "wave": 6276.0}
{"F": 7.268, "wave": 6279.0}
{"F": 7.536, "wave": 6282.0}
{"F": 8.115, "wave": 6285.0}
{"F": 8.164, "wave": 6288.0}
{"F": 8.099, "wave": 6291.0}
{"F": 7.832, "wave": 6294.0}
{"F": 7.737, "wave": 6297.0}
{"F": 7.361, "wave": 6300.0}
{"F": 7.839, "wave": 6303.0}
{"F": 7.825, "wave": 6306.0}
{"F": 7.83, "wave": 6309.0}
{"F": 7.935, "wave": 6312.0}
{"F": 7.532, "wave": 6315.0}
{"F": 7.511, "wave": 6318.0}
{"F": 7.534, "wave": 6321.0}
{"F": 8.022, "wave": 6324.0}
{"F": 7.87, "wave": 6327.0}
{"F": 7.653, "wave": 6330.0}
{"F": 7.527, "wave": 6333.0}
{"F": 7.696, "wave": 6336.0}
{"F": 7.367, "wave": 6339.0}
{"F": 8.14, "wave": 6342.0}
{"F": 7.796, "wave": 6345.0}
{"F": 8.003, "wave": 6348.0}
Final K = 7.64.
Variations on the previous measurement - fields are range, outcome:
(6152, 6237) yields 7.54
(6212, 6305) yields 7.5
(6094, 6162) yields 7.85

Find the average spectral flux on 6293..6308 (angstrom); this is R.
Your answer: 7.72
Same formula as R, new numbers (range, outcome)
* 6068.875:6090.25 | 8.16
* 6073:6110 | 8.01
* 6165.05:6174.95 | 7.41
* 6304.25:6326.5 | 7.75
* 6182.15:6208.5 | 7.64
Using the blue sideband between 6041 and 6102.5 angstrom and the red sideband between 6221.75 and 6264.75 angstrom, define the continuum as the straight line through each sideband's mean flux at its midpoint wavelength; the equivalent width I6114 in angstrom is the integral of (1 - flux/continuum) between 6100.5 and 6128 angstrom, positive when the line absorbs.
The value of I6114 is 0.3 angstrom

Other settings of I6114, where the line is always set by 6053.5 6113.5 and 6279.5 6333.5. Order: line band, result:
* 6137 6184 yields 2.1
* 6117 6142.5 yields 0.6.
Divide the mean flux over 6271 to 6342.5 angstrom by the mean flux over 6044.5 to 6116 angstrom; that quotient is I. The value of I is 1.0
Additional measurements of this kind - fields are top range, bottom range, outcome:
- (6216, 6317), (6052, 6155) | 0.95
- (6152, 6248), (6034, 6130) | 0.93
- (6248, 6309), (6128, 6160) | 0.97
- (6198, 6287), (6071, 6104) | 0.93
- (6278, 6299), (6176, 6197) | 1.03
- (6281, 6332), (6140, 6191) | 1.02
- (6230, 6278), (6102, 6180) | 0.96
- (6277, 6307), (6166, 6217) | 1.02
